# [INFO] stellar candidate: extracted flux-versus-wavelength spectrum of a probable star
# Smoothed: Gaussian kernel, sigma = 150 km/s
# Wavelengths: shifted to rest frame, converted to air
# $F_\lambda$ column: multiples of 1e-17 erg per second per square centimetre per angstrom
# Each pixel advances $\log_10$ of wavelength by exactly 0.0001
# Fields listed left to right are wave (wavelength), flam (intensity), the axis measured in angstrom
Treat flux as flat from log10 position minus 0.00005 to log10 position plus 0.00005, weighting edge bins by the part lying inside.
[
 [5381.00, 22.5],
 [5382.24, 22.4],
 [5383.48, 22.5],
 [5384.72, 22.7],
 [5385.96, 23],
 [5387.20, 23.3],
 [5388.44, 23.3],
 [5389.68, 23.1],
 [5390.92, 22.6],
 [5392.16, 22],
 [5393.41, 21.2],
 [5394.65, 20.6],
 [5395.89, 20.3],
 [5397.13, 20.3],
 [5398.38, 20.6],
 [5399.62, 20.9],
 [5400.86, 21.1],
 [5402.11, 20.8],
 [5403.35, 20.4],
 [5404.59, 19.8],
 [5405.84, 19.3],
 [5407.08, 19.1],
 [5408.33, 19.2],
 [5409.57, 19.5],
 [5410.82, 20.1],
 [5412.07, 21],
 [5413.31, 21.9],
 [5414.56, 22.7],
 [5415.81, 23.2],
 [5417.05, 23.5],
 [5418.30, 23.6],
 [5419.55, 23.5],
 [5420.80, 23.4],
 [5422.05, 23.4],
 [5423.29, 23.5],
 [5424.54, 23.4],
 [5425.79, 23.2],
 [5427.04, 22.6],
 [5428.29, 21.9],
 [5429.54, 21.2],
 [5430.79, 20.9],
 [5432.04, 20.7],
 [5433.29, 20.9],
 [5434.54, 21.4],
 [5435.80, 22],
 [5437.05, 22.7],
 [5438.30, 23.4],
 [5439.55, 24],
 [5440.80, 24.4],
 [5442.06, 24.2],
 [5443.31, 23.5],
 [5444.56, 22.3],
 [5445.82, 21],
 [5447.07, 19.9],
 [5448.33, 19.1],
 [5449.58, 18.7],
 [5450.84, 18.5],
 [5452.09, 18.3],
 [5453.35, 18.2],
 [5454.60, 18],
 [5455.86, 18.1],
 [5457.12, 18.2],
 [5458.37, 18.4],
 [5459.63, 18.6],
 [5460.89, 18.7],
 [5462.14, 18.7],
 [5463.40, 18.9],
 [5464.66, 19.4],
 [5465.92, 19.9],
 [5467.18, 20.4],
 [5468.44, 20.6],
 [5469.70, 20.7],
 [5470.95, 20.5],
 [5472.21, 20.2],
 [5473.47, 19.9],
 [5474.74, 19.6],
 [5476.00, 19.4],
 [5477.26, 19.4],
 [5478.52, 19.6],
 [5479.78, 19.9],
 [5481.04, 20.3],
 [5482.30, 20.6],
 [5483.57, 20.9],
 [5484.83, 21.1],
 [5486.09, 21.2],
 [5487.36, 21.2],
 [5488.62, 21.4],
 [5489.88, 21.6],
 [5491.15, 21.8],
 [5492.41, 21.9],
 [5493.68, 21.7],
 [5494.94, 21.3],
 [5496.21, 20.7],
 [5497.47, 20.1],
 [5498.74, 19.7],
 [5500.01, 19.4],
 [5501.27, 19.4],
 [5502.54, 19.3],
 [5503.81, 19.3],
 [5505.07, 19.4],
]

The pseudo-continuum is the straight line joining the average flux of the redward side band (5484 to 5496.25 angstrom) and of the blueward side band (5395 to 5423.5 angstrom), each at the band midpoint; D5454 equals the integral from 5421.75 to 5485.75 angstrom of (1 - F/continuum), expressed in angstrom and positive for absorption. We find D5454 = 2.2 angstrom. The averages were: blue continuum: 21.3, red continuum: 21.4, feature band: 20.6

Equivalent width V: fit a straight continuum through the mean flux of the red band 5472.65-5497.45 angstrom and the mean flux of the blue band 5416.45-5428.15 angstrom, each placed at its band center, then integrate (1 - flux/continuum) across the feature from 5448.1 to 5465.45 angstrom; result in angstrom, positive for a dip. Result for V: 2.62 angstrom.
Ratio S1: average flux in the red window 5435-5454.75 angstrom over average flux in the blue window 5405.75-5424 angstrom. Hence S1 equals 0.97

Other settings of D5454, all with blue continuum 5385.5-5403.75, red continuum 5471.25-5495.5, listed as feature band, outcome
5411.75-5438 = -1.4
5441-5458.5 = 0.9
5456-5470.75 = 1.1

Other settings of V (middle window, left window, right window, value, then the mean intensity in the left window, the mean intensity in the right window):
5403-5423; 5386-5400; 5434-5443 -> 0.76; 21.7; 23.2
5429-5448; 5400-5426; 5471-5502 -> -0.77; 21.7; 20.5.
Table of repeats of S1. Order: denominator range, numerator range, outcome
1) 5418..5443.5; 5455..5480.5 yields 0.86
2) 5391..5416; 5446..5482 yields 0.93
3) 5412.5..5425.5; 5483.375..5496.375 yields 0.92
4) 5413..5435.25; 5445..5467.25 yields 0.84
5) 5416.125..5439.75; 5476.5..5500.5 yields 0.92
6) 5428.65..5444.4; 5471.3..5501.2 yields 0.92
